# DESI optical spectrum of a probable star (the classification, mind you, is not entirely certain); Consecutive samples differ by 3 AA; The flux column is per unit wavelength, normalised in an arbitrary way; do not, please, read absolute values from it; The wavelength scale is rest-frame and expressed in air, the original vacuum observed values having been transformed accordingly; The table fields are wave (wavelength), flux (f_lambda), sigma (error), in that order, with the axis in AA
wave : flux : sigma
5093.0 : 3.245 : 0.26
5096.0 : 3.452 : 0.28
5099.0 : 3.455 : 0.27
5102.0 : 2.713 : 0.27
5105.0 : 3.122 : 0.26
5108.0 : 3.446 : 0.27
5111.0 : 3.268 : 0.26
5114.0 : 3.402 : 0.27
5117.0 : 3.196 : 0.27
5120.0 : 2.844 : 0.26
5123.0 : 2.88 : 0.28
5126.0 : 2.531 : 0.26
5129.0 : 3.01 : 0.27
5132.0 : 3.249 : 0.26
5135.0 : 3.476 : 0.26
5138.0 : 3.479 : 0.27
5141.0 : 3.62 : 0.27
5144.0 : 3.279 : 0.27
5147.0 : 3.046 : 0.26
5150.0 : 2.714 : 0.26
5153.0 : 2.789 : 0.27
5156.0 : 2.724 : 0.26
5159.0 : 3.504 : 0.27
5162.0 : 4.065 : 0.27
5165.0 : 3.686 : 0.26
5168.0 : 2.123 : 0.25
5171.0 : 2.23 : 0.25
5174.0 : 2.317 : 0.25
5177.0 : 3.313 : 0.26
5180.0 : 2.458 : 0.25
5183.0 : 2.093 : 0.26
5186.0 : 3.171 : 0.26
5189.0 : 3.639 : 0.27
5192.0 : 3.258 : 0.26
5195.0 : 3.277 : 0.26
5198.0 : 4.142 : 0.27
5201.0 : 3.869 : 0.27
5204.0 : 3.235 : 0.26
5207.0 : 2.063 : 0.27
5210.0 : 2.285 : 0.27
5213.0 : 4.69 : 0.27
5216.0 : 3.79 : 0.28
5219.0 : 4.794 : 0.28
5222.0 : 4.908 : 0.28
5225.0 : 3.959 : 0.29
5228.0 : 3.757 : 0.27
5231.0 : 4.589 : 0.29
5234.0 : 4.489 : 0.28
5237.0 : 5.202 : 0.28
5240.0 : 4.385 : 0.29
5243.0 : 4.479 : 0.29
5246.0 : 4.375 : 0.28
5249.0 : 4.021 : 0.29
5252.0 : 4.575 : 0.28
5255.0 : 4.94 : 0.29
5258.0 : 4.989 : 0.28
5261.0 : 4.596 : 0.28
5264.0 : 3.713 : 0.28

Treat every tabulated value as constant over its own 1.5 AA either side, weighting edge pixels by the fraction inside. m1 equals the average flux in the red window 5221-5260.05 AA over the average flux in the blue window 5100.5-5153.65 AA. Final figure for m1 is 1.4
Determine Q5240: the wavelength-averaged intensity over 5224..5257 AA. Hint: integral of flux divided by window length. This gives 4.45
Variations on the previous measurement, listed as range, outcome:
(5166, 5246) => 3.57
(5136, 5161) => 3.17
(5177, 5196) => 3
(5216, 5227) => 4.41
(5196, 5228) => 3.76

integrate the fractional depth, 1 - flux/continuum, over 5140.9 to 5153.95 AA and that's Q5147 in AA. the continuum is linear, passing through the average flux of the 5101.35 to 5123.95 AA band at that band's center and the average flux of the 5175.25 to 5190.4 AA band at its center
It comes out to -0.08 AA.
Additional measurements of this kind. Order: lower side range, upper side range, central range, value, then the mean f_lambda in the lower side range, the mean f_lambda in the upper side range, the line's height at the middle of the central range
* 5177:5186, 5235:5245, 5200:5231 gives 0.3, 2.6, 4.66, 3.8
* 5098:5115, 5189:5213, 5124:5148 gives 0.3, 3.22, 3.29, 3.24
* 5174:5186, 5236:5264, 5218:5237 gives -2.5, 2.65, 4.56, 3.95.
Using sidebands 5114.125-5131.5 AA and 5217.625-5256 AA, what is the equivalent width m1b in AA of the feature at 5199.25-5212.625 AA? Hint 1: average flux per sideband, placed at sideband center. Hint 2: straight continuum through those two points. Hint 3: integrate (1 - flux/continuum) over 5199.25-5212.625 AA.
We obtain 3.38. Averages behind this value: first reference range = 2.95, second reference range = 4.49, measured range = 3.04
